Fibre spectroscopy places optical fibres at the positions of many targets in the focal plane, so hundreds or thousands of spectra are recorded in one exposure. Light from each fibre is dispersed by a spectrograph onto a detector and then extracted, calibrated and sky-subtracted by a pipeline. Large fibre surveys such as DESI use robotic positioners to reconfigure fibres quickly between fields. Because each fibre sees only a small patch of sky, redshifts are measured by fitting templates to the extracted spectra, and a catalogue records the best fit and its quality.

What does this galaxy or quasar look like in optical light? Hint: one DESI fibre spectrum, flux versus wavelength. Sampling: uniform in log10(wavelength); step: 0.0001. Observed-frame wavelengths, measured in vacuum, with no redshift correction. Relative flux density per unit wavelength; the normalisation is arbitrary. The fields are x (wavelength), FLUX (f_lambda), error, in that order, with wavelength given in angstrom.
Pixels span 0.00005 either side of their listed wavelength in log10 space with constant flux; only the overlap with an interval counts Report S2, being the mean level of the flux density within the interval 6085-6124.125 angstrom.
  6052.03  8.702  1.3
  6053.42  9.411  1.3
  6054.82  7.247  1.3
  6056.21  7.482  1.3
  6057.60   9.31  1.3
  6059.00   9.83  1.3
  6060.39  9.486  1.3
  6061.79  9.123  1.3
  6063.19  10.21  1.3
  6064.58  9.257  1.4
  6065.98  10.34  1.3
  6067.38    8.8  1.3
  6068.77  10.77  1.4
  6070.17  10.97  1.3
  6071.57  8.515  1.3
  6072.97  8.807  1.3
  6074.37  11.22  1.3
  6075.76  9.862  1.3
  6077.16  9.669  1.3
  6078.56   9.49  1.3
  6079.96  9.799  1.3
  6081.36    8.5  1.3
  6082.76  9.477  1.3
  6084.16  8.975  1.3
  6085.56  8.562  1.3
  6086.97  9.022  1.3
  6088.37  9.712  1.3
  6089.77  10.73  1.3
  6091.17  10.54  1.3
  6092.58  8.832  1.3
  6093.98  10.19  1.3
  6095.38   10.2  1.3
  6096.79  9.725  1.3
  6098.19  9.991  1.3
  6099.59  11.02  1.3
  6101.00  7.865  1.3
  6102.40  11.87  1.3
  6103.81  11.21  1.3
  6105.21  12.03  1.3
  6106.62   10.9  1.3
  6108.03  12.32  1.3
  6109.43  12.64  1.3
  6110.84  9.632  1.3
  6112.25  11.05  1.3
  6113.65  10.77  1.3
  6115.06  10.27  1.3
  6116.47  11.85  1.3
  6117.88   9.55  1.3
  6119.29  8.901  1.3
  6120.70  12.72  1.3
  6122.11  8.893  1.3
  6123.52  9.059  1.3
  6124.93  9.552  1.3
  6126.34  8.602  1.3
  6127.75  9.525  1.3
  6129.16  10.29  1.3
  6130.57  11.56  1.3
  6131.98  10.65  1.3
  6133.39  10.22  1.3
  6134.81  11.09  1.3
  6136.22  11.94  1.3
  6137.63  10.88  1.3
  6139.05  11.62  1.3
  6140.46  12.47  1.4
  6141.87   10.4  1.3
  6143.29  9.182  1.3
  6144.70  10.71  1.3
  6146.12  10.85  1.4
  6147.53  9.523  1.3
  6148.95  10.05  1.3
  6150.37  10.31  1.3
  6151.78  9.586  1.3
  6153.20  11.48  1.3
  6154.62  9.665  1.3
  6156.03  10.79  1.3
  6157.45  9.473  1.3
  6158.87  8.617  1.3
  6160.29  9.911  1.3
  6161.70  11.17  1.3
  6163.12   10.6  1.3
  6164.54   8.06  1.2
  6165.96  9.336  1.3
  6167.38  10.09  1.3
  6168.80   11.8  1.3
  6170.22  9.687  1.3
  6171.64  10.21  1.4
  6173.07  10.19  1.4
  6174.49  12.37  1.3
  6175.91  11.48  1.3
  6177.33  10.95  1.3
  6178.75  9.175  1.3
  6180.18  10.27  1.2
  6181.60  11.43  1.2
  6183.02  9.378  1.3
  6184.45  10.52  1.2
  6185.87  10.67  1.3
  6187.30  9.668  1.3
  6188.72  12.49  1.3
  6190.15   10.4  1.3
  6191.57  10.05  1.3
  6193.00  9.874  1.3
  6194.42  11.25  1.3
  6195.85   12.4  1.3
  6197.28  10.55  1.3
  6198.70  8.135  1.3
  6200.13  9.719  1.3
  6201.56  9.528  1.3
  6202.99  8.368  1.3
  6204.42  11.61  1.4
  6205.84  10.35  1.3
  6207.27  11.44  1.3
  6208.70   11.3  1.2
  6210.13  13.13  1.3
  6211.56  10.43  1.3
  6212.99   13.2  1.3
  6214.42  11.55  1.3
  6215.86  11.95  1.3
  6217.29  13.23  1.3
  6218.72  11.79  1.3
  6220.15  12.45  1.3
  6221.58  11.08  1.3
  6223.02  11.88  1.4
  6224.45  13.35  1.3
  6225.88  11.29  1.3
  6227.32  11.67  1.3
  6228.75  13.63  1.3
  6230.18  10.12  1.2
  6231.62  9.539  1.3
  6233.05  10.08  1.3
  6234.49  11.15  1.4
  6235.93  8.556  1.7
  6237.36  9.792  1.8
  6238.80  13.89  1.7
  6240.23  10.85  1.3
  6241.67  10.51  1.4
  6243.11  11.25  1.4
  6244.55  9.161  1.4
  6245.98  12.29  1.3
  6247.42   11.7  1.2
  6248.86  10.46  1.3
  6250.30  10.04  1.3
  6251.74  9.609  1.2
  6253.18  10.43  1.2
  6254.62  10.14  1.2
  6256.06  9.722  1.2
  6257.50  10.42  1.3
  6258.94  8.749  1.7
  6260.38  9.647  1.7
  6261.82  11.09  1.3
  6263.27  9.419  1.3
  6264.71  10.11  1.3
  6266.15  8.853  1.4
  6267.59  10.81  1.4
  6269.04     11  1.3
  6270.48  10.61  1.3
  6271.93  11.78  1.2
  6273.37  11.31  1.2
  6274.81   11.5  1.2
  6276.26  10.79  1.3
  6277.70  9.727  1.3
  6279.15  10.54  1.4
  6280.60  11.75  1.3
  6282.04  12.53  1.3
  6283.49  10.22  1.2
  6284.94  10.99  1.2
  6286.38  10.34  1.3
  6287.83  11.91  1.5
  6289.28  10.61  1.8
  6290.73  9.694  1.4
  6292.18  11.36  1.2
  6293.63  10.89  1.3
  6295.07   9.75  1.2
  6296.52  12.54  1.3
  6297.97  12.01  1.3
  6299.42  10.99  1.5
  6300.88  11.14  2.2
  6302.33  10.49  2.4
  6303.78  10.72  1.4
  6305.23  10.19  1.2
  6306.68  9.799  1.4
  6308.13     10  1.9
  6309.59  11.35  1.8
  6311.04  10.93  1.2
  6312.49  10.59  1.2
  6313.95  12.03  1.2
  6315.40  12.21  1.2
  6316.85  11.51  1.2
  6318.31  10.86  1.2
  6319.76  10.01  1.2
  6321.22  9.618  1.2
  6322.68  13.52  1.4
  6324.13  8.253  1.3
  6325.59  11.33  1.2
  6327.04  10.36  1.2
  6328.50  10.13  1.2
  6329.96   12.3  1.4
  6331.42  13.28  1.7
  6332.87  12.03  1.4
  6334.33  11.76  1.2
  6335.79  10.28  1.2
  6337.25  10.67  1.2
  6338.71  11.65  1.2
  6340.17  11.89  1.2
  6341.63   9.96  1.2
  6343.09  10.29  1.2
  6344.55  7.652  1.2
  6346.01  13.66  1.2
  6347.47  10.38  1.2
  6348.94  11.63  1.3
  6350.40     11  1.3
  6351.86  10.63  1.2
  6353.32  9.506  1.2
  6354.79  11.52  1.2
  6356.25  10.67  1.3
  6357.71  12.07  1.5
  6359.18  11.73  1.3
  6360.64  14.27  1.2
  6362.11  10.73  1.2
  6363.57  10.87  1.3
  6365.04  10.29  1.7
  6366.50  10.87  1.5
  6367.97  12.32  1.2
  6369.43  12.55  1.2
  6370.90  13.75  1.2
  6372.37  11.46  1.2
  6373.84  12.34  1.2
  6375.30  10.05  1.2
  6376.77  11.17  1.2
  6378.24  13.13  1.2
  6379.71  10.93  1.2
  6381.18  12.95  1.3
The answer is 10.4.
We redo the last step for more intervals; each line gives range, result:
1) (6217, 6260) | 10.9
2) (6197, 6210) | 10.2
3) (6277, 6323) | 10.9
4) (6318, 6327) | 10.6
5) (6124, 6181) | 10.4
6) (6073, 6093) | 9.58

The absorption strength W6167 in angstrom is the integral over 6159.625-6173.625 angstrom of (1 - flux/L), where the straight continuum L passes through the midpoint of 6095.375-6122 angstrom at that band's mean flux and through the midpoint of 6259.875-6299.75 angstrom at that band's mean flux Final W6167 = 0.9 angstrom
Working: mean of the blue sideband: 10.7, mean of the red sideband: 10.8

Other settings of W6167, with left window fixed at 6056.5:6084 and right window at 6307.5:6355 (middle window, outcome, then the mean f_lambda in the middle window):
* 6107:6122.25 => -1.6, 10.9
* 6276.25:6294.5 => -0.2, 10.9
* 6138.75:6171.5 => -0.5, 10.2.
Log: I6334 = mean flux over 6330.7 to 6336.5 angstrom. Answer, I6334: 11.9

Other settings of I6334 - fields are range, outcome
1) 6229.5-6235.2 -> 10.2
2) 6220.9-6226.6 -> 11.9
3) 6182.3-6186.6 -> 10.2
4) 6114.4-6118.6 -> 10.5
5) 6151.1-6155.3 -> 10.2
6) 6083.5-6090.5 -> 9.41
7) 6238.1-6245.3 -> 11.1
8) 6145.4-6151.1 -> 10.2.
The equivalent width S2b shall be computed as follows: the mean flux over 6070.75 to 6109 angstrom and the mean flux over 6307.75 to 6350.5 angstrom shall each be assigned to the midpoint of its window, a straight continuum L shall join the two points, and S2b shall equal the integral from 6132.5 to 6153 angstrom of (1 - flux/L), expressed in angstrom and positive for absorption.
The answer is -0.9 angstrom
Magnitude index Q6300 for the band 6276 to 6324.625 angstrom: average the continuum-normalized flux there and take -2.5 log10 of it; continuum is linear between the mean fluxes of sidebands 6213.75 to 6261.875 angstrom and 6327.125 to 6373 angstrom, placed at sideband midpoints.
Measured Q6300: 0.03 mag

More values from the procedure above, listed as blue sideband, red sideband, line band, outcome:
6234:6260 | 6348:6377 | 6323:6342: 0.01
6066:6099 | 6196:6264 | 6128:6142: -0.10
